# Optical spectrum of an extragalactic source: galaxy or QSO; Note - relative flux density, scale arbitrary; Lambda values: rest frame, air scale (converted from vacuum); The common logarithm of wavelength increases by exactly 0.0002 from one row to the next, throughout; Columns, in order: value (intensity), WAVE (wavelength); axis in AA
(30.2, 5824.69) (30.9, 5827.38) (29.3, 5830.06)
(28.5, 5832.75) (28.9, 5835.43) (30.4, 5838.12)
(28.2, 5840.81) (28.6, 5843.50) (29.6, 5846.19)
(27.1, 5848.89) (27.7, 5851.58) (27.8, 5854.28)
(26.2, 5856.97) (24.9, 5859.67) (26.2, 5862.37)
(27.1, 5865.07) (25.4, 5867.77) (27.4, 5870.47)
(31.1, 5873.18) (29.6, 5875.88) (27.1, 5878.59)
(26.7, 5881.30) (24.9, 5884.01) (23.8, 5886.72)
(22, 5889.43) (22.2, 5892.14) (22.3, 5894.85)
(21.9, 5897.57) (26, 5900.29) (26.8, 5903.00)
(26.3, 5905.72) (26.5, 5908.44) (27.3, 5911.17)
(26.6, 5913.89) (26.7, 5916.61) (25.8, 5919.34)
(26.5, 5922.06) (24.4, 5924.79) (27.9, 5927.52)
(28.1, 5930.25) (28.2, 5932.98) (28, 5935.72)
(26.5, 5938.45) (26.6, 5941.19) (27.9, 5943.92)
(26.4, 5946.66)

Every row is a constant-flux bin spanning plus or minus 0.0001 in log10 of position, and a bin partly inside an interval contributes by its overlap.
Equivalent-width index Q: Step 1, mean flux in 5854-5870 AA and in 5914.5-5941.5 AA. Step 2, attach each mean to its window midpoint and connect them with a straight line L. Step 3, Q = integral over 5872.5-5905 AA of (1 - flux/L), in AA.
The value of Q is 1.5 AA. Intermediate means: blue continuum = 26.2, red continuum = 26.9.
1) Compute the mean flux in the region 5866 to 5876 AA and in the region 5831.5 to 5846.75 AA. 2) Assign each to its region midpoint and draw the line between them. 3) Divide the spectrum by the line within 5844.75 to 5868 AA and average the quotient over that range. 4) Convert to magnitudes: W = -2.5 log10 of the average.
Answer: 0.06 mag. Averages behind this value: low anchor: 29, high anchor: 28.2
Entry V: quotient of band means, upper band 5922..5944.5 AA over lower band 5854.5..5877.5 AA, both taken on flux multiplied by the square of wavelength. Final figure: 1.02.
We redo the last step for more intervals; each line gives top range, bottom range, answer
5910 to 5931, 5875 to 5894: 1.08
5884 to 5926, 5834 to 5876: 0.91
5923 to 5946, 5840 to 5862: 1.02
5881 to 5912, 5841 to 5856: 0.89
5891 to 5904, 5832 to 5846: 0.84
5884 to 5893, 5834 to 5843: 0.80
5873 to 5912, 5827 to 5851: 0.90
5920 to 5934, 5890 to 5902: 1.18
